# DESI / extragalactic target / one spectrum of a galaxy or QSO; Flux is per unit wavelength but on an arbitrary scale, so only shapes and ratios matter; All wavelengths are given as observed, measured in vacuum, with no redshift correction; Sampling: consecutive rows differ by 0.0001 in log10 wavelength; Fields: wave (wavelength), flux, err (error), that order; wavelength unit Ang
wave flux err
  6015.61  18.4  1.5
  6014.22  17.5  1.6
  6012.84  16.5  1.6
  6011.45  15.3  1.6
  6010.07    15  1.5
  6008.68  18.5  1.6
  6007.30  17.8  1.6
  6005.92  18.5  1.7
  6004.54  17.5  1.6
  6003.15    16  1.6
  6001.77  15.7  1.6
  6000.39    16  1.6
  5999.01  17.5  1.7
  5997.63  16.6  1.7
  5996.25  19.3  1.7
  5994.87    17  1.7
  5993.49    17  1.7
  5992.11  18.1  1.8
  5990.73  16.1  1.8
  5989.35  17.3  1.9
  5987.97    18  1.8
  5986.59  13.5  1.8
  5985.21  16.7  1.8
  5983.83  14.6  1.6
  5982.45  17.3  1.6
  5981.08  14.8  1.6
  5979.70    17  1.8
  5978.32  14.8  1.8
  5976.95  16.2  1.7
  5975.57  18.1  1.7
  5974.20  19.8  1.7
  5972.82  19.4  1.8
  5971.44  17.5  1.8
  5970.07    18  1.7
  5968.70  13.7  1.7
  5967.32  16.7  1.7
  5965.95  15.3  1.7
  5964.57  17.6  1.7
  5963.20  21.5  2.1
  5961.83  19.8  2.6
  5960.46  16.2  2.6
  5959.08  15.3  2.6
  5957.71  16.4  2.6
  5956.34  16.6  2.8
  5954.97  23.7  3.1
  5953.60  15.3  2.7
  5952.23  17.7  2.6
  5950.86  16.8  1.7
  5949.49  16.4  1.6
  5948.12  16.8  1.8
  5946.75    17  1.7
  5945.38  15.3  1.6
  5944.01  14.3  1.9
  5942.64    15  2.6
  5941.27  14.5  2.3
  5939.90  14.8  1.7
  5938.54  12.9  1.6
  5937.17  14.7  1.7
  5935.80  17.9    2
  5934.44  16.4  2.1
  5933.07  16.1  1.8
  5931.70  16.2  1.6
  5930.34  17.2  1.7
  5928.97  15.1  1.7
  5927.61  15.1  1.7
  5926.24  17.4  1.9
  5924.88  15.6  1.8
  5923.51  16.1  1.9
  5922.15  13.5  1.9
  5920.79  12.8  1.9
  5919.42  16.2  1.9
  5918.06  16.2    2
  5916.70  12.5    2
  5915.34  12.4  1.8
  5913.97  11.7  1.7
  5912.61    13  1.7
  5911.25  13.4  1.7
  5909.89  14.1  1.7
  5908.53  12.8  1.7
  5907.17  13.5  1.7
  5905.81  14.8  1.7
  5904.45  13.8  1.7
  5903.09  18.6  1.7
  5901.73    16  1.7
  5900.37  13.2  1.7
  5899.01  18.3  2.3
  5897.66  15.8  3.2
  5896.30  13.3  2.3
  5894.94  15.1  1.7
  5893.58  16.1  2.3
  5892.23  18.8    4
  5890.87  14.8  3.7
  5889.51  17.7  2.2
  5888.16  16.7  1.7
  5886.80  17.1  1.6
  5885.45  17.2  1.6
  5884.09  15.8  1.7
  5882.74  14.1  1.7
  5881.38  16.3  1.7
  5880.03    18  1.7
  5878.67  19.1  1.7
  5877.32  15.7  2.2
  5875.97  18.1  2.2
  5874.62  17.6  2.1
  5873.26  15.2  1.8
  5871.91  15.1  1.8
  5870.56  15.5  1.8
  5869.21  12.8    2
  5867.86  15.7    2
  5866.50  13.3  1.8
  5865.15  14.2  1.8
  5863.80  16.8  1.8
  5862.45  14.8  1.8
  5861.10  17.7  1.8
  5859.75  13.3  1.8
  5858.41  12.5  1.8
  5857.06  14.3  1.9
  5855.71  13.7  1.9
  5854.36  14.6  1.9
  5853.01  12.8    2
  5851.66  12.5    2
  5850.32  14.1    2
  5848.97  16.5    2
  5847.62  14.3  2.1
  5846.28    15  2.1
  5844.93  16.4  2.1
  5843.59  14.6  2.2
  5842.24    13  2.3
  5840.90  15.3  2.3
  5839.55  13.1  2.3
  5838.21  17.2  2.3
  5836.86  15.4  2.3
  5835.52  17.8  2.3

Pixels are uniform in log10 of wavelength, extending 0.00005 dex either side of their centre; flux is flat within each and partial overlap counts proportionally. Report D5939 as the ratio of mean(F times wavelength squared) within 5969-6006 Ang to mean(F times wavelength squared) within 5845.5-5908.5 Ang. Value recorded 1.14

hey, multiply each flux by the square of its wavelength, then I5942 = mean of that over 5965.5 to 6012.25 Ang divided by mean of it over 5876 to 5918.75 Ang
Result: 1.1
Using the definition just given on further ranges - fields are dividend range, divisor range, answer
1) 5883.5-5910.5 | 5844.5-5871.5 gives 1.09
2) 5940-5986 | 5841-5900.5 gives 1.12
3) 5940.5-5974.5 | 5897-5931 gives 1.17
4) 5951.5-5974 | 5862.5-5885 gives 1.15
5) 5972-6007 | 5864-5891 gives 1.10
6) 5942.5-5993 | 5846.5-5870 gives 1.22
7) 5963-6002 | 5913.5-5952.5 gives 1.12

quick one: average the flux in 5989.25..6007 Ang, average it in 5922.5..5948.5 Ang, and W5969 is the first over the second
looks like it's 1.1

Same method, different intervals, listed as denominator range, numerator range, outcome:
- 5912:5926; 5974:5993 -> 1.17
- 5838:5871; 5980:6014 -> 1.15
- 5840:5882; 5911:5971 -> 1.05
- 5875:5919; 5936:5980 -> 1.08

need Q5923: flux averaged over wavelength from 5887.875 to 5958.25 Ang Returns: 15.5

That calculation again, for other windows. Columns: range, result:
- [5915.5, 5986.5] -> 16.3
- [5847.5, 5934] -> 15.2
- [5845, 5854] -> 14.4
